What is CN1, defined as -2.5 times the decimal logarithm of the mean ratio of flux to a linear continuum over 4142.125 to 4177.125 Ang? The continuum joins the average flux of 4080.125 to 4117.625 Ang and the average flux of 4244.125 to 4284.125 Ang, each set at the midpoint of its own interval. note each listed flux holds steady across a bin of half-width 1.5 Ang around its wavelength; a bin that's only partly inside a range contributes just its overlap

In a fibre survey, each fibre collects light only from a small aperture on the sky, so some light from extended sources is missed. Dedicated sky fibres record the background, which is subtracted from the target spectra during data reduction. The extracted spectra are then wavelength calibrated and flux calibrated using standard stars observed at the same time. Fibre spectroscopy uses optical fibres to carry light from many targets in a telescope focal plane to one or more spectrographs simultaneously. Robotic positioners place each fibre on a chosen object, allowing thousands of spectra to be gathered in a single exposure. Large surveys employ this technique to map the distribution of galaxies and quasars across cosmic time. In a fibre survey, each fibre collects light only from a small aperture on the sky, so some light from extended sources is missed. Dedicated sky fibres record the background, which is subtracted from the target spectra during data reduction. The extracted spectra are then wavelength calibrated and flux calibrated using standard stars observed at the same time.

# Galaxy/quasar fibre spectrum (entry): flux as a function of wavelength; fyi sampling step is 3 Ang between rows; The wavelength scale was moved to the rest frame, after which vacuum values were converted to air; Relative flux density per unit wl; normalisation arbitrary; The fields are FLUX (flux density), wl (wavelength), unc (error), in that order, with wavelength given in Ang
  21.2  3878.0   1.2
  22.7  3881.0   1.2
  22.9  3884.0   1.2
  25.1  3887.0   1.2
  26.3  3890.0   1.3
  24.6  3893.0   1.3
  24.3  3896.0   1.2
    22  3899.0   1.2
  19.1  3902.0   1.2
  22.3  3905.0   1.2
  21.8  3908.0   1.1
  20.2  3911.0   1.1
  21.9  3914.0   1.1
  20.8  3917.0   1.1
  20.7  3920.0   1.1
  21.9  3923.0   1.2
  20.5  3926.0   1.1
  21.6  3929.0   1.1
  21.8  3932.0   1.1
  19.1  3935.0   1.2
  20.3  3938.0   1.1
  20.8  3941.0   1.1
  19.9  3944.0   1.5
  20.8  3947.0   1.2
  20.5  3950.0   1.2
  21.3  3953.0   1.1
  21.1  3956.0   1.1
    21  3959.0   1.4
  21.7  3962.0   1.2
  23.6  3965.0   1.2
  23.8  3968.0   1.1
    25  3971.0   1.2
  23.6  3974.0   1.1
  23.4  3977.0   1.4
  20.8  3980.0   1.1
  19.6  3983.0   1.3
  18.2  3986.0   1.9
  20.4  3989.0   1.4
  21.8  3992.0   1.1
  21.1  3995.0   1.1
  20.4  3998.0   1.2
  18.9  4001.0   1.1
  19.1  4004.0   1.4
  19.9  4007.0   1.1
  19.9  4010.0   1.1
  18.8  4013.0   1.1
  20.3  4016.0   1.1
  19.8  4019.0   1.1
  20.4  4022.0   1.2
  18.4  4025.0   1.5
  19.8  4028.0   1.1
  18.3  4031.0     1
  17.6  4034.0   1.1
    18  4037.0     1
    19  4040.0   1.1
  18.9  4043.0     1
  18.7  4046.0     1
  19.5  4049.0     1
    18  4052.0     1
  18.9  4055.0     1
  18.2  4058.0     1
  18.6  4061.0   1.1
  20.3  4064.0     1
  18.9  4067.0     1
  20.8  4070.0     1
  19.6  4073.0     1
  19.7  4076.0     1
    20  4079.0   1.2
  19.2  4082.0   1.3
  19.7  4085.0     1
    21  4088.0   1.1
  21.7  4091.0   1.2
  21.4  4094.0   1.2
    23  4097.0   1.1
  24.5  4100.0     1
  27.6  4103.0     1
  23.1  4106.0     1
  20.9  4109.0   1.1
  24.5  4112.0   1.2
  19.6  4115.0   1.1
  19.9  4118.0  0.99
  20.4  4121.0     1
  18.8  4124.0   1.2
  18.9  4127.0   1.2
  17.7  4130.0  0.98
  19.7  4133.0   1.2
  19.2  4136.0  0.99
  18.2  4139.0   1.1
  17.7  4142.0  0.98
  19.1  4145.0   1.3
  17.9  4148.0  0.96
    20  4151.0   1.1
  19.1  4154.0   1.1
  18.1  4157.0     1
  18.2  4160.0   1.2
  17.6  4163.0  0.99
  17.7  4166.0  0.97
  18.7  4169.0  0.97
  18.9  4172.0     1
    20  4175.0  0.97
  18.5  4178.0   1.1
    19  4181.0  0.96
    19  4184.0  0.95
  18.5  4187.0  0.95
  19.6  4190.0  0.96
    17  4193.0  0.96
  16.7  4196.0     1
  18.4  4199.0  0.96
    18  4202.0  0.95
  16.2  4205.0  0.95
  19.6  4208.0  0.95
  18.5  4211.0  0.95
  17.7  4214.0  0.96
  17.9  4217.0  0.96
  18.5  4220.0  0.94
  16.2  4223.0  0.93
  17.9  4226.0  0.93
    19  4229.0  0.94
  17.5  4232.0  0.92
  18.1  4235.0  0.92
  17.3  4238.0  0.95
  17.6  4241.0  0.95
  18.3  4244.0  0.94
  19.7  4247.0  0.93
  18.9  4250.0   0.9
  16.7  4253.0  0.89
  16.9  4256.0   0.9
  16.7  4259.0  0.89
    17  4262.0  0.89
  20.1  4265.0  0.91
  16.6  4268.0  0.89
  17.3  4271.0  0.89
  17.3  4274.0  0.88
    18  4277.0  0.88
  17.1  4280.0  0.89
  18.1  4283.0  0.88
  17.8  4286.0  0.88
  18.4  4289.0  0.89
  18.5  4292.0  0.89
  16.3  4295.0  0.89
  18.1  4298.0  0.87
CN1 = 0.10 mag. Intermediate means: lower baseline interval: 22.1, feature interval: 18.6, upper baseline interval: 17.7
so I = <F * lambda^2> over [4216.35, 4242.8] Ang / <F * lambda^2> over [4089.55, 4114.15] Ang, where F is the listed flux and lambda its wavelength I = 0.8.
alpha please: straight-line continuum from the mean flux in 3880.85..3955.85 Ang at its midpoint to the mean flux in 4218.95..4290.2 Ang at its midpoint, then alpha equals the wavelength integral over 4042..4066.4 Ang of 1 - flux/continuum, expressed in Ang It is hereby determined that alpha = 1.49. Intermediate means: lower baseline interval 21.7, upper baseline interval 17.8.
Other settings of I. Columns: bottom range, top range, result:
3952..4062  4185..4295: 0.99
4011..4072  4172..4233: 1.03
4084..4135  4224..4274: 0.89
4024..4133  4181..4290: 0.96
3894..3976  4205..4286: 0.96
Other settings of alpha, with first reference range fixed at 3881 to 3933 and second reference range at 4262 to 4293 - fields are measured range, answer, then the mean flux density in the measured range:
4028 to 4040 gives 1.4 Ang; 18.3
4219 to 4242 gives 0.8 Ang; 17.8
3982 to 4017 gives 2.1 Ang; 19.9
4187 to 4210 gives 1.0 Ang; 18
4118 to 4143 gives 0.9 Ang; 18.9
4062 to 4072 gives 0.2 Ang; 19.9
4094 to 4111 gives -3.1 Ang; 23.6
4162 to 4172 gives 0.5 Ang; 18.2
